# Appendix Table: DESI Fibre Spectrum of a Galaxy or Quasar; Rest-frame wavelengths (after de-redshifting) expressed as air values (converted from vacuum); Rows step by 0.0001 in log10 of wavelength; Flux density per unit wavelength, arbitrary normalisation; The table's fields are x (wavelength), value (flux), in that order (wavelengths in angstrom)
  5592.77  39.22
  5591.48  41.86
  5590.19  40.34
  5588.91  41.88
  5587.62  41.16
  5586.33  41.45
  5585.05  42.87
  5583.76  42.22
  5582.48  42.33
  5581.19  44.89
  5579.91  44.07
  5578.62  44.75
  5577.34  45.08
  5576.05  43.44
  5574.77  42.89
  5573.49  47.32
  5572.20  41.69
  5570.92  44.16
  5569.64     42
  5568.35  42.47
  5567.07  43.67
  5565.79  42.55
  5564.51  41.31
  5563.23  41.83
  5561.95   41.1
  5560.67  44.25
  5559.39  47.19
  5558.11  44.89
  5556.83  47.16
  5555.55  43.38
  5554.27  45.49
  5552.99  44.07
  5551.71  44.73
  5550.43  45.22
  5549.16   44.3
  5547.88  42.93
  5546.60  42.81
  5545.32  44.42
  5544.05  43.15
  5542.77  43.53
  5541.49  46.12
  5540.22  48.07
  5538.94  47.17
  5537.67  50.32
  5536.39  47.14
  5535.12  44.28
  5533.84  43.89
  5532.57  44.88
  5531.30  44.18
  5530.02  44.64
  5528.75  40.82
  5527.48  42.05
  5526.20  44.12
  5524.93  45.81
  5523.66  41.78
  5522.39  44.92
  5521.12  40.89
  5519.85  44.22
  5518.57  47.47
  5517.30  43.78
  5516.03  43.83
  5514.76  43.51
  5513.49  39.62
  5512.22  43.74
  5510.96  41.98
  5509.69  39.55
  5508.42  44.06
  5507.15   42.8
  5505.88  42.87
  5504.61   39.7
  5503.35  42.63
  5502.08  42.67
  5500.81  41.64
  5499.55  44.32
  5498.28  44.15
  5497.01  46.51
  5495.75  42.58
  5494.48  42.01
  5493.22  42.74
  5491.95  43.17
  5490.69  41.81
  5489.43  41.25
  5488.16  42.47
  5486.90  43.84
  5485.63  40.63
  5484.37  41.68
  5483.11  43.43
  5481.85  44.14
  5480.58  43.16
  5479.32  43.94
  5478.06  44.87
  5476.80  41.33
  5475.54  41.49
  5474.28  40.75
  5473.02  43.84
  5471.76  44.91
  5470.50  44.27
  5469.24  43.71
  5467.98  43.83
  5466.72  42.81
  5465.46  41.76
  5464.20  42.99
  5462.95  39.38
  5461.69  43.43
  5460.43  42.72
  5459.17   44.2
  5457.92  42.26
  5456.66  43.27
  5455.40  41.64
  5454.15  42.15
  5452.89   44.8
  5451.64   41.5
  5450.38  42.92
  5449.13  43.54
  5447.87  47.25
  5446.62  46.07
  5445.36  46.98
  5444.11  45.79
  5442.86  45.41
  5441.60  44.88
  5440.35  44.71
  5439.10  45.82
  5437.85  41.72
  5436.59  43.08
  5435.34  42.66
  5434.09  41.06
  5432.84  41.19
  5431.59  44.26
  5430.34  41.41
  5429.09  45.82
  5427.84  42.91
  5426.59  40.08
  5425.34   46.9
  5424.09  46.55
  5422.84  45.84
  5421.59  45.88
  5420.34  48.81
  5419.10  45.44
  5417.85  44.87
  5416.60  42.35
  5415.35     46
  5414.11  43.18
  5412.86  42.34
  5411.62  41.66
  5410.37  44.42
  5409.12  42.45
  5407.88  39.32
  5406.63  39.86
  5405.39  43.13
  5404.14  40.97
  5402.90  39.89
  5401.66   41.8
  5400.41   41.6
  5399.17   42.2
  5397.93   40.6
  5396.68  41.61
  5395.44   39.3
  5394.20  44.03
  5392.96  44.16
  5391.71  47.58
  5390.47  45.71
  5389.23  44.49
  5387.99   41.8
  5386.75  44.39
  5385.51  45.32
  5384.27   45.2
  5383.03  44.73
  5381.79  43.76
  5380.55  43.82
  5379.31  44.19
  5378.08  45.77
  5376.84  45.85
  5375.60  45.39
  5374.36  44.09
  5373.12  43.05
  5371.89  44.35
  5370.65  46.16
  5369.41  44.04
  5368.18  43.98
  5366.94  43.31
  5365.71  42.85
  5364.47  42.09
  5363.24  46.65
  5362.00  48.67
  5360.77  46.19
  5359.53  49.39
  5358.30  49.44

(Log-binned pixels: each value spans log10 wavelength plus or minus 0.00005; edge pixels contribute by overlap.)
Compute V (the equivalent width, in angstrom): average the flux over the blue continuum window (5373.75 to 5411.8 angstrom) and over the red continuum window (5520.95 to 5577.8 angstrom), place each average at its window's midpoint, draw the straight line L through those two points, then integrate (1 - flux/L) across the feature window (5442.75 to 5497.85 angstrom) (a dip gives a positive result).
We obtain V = 0.6 angstrom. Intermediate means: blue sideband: 43.2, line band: 43.2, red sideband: 44.2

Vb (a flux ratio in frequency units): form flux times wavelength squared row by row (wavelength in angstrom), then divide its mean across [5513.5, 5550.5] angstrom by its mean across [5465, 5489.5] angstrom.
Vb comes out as 1.05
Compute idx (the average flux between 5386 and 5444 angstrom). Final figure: 43.4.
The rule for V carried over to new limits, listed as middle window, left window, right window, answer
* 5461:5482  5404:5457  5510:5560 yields 0.5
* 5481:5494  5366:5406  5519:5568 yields 0.5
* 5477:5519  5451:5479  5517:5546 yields 0.8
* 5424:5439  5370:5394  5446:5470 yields 0.2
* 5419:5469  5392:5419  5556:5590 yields -1.5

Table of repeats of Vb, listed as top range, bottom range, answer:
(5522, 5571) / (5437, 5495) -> 1.05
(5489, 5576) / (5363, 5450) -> 1.04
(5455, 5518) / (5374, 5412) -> 1.02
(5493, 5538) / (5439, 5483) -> 1.02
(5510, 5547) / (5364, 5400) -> 1.06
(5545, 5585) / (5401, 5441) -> 1.07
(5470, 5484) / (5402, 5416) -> 1.05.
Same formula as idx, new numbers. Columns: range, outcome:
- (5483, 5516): 42.5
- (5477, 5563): 43.7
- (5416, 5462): 44.1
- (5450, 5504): 42.9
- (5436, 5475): 43.6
